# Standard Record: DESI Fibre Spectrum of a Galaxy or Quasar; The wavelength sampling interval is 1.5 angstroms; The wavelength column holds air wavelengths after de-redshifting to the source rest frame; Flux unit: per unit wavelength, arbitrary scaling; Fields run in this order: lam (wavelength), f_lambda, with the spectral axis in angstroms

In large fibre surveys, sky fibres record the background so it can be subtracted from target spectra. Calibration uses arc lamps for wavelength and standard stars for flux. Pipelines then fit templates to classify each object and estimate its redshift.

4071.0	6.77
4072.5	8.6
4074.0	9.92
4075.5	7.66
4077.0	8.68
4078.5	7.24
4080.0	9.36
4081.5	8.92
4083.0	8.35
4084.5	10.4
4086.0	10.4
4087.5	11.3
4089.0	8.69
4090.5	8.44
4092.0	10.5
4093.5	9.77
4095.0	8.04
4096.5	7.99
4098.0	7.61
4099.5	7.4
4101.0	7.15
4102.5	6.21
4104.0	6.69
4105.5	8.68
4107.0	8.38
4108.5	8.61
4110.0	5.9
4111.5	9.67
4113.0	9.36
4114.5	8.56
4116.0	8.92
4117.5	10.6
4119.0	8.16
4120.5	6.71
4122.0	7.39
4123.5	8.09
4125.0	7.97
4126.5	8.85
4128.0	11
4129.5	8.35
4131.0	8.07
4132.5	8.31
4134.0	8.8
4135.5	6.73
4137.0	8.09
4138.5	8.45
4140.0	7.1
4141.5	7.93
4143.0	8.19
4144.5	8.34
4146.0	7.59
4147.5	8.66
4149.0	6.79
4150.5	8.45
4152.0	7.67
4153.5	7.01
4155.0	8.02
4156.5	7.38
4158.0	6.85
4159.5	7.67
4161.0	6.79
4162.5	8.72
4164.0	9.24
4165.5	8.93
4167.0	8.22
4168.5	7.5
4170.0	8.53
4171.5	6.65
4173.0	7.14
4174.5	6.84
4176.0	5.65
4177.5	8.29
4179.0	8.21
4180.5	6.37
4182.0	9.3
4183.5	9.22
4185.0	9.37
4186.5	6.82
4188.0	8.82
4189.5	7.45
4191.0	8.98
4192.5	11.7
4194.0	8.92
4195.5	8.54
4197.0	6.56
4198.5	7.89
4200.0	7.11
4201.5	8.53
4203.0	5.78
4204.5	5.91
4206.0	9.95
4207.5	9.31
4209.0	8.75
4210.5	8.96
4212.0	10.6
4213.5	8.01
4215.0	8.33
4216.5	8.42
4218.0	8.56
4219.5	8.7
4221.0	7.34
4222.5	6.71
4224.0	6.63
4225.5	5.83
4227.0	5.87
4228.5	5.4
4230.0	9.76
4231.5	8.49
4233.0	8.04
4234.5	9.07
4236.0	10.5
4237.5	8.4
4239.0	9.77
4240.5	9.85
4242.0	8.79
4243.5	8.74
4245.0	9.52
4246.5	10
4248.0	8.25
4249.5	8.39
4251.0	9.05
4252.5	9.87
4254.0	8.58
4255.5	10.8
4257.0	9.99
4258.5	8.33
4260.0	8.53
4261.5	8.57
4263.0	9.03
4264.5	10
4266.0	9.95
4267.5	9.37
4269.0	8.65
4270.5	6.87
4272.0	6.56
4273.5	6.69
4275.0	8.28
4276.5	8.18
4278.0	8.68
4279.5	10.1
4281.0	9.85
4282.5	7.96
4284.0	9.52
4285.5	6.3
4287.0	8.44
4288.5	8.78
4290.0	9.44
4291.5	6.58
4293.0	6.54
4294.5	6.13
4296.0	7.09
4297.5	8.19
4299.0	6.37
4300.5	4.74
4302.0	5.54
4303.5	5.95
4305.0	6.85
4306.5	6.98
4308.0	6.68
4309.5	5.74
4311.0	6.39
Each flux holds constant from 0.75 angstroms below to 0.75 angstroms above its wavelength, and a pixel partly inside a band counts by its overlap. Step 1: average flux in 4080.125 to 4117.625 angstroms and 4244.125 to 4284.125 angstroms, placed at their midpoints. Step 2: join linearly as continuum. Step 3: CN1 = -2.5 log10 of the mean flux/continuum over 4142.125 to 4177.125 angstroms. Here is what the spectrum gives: 0.14 mag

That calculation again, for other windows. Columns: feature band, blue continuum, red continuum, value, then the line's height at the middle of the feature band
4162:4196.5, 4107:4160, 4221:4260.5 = 0.01 mag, 8.31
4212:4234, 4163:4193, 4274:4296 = 0.06 mag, 8.14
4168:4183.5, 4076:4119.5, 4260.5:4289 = 0.14 mag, 8.57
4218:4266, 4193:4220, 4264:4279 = -0.04 mag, 8.31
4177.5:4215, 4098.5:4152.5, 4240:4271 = 0.04 mag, 8.65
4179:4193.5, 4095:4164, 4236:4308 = -0.07 mag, 8.12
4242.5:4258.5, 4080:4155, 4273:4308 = -0.20 mag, 7.71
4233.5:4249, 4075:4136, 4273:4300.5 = -0.15 mag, 8.03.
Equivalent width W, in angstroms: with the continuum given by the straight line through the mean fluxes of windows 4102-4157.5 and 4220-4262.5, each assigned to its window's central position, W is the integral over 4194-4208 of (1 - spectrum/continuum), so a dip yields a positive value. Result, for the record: 1.0 angstroms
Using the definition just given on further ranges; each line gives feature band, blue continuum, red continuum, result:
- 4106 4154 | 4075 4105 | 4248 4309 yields 1.3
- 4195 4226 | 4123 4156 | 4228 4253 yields 2.7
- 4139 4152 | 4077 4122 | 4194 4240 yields 0.7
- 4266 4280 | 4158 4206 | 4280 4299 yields -0.6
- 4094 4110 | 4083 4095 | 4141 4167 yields 3.0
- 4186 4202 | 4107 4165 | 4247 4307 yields -0.4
